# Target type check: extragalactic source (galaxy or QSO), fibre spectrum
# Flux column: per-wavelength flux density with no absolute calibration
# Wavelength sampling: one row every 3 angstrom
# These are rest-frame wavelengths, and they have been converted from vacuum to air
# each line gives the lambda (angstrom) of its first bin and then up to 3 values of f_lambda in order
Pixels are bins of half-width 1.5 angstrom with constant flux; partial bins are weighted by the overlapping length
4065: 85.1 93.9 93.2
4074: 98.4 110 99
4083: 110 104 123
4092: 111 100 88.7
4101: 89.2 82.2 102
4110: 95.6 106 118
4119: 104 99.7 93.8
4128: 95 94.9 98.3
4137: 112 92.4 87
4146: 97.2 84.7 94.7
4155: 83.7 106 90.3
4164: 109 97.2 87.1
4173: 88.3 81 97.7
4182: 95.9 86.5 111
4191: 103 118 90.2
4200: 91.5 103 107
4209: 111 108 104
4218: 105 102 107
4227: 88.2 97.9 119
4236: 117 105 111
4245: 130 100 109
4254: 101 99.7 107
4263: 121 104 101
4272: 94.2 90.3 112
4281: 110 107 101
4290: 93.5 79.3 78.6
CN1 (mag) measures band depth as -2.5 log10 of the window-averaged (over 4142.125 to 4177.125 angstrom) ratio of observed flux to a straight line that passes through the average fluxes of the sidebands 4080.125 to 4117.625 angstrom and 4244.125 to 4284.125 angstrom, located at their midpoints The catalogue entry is 0.124 mag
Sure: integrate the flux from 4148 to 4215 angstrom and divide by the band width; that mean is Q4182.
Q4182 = 97.7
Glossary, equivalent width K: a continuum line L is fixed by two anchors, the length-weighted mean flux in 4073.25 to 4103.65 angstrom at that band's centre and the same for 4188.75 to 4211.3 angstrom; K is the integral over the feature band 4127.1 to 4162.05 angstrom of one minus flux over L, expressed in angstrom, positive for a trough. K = 2.88 angstrom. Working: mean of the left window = 103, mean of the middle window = 94.7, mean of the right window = 104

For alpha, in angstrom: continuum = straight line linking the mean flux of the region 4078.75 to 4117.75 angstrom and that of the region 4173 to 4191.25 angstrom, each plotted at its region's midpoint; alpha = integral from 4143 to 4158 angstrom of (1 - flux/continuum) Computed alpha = 1.0 angstrom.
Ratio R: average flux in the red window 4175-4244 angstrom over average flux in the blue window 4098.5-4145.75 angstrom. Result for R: 1.1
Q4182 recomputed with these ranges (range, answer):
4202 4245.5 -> 107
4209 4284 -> 106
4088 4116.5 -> 101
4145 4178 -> 92.7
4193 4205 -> 100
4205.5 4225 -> 106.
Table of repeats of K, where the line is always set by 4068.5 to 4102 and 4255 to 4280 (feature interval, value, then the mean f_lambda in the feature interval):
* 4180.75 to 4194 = 0.2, 101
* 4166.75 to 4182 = 1.9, 90.2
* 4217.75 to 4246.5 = -1.4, 108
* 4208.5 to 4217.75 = -0.3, 107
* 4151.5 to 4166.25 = 0.9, 96.9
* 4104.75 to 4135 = 0.7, 100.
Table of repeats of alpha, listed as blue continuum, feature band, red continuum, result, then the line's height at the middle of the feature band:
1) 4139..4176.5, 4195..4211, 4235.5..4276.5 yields -0.4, 98.8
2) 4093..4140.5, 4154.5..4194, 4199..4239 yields 2.2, 102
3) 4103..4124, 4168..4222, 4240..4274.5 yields 2.5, 104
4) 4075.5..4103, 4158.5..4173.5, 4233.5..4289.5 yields 1.3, 105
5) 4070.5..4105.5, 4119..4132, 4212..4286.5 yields 0.7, 102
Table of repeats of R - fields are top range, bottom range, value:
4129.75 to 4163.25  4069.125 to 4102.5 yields 0.93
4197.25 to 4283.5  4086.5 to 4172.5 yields 1.08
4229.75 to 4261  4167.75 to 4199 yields 1.14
